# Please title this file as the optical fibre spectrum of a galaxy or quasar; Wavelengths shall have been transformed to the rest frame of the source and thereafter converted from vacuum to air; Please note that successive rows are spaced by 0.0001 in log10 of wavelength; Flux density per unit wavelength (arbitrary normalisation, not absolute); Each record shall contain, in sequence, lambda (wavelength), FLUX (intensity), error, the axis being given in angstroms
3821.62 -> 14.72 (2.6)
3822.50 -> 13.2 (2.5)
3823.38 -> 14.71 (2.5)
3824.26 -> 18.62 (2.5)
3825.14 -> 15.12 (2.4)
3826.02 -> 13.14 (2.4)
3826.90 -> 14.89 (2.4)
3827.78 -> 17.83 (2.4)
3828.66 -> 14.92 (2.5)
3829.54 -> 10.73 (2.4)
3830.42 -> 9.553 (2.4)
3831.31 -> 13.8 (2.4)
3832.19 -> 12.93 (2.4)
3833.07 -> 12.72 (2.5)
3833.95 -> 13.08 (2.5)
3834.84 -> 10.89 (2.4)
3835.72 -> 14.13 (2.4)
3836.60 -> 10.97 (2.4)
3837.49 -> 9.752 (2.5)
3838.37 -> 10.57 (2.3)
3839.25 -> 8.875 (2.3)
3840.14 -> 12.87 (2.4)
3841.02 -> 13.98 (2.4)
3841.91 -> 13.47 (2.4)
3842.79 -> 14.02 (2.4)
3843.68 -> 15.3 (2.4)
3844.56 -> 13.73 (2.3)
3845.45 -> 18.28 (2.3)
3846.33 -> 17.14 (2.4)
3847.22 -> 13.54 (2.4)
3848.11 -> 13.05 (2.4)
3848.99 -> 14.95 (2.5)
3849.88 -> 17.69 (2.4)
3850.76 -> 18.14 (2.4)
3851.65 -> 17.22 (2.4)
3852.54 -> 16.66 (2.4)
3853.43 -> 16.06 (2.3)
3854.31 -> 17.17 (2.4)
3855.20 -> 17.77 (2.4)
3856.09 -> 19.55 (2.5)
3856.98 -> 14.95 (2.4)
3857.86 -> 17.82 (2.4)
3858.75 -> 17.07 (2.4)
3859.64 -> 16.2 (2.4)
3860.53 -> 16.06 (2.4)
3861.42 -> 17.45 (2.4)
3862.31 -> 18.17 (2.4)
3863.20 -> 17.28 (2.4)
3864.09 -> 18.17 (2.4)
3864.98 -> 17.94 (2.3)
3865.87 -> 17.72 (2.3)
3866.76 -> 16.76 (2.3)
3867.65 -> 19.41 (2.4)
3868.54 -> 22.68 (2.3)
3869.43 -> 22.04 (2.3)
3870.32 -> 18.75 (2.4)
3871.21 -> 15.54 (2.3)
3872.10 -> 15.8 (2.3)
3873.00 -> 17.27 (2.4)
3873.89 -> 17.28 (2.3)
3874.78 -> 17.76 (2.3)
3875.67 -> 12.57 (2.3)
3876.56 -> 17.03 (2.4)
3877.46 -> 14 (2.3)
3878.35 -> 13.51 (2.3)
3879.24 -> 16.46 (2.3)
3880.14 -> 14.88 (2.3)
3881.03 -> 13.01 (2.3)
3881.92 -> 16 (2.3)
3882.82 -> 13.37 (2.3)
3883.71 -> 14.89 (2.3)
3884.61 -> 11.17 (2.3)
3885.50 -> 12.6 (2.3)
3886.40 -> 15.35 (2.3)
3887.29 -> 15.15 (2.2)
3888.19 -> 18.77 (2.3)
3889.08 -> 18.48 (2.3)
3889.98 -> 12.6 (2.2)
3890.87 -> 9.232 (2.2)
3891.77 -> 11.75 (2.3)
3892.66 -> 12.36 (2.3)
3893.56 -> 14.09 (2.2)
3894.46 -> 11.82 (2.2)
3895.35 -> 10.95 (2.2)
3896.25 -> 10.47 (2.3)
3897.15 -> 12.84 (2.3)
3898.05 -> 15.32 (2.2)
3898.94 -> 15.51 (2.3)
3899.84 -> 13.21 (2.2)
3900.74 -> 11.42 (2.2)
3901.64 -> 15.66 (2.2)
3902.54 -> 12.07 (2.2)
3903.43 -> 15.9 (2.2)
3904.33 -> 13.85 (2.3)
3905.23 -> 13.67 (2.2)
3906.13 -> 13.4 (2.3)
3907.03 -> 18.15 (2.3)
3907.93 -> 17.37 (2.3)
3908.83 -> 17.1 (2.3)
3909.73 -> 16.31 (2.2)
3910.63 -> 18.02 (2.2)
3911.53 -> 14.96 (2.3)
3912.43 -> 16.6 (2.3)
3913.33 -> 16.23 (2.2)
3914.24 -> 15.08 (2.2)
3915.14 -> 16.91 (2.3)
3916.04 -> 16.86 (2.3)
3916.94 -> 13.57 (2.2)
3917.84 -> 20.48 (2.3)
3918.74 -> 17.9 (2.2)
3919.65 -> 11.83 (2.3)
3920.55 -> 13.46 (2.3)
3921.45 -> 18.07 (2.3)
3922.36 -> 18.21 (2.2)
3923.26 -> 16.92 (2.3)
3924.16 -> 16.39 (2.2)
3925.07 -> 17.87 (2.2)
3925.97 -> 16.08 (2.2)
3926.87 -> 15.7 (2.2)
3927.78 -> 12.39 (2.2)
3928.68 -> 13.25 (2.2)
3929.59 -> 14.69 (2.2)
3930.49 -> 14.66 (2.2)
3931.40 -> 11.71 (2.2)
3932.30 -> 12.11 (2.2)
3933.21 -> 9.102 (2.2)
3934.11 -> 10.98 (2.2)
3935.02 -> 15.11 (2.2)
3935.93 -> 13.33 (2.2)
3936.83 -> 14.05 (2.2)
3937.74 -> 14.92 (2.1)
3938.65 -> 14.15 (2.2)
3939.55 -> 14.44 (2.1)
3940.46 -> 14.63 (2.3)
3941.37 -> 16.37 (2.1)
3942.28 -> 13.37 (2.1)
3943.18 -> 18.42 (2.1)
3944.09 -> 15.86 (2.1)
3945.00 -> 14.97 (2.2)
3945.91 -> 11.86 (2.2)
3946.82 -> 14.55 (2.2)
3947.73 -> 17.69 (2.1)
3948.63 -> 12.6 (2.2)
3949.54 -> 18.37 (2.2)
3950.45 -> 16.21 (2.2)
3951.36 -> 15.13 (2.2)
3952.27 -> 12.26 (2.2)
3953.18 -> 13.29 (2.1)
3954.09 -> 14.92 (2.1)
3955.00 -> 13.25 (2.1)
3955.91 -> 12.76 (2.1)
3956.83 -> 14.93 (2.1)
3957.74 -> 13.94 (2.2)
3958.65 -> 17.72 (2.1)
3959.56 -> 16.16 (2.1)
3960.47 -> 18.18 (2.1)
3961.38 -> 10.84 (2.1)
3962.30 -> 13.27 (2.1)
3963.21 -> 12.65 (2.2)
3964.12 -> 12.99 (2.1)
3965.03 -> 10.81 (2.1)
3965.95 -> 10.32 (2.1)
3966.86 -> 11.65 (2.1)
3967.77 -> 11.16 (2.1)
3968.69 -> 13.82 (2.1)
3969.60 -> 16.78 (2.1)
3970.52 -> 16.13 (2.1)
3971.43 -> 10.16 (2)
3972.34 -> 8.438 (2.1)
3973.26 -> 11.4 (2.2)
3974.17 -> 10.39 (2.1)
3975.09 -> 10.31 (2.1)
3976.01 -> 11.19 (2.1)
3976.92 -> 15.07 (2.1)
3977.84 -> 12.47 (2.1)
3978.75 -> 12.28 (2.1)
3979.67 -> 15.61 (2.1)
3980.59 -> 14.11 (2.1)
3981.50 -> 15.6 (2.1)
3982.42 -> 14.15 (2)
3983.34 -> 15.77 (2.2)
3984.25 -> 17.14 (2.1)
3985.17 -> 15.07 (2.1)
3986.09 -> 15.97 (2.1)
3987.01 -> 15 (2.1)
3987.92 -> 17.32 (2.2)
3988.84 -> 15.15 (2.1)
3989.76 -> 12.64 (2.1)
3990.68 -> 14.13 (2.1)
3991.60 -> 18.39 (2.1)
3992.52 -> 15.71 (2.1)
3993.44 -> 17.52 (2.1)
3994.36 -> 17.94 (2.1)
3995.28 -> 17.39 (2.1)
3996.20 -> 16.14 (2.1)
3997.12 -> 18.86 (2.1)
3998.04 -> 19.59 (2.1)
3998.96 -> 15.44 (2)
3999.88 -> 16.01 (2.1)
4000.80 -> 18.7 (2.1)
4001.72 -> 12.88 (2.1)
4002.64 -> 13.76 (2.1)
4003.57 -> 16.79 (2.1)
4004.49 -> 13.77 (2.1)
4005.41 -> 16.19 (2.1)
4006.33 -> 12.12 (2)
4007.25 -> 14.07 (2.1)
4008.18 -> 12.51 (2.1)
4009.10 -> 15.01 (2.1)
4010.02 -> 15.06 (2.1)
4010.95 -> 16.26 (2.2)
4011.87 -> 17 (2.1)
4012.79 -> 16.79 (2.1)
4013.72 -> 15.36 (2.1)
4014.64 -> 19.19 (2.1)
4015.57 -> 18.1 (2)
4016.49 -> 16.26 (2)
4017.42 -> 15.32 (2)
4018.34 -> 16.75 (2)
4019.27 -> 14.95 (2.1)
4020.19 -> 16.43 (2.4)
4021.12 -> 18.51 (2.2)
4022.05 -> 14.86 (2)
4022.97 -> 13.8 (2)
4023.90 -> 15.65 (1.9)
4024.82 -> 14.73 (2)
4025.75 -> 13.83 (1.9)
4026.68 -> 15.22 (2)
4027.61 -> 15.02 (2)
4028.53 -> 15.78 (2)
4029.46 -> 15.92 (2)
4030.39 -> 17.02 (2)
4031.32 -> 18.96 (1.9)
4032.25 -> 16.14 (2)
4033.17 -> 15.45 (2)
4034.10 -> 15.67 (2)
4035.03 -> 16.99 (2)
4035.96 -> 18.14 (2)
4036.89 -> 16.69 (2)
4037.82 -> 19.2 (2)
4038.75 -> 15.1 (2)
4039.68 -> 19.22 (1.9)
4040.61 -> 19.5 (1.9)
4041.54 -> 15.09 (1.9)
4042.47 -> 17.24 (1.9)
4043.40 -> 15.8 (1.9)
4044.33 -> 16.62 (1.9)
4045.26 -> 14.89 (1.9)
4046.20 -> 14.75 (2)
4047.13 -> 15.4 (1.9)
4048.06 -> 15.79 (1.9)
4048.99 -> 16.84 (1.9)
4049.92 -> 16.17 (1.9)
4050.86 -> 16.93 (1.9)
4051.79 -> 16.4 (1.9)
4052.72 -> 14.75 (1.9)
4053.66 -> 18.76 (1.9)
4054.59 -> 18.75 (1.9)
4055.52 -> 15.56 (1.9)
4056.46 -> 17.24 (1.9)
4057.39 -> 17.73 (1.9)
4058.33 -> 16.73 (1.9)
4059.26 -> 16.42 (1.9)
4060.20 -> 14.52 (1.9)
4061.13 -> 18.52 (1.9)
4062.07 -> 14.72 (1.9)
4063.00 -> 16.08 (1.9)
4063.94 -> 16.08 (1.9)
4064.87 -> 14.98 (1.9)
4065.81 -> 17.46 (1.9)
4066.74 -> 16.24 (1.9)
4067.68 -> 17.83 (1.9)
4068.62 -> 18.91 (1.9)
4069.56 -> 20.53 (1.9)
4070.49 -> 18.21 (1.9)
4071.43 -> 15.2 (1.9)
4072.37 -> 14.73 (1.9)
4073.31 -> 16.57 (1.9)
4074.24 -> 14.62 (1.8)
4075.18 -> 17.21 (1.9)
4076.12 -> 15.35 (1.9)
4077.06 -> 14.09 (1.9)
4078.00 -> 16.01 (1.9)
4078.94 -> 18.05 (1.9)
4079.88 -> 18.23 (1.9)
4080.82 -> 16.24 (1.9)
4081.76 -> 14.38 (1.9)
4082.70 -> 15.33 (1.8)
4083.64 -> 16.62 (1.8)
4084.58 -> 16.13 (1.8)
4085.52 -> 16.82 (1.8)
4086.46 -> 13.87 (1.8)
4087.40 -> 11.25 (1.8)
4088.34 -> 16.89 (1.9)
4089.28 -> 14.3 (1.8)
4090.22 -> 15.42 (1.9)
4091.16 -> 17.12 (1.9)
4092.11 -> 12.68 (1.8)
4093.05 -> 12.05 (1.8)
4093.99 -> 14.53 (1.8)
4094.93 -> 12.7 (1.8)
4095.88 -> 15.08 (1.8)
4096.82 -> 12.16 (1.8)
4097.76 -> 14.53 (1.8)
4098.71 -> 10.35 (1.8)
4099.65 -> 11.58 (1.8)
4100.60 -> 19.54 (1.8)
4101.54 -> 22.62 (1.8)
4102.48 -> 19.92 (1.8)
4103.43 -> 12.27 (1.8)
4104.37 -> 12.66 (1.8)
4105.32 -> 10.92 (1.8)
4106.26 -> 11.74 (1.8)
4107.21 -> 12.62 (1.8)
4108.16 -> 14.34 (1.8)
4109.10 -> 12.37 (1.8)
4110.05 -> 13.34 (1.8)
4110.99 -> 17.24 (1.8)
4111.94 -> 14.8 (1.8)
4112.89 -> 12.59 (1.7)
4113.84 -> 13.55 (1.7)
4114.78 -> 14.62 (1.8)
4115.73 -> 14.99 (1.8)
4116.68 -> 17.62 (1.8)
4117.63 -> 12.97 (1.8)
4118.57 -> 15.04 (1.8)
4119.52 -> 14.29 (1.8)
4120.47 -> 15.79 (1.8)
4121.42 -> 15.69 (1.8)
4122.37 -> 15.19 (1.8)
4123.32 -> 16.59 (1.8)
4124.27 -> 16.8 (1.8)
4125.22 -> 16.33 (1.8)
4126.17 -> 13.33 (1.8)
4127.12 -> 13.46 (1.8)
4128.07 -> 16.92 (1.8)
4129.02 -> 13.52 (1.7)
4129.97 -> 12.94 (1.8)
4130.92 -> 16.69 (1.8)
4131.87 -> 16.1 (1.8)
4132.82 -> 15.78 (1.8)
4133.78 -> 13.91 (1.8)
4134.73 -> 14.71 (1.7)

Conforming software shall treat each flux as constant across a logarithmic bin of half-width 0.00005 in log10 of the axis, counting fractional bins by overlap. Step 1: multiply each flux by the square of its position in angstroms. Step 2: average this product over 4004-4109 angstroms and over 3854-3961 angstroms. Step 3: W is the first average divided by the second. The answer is 1.1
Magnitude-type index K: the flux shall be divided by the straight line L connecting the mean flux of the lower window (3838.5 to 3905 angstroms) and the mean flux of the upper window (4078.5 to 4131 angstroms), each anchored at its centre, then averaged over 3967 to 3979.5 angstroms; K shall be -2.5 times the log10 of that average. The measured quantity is 0.22 mag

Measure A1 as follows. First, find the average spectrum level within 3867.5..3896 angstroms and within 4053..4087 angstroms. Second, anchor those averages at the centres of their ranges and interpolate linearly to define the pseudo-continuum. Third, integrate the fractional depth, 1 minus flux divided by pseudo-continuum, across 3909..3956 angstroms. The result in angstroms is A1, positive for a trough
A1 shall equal 1.5 angstroms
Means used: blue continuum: 15.1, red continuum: 16.5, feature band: 15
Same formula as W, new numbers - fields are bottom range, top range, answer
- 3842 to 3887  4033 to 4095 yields 1.10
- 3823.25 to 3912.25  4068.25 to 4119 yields 1.12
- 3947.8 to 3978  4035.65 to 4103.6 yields 1.27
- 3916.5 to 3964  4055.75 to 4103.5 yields 1.15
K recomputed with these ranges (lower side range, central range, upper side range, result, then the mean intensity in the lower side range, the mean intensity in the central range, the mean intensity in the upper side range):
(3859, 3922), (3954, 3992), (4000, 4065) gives 0.15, 15.5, 13.8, 16.1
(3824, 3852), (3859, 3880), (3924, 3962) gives -0.22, 13.9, 17.2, 14.5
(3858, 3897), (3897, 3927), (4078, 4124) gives -0.02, 15.6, 15.7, 14.8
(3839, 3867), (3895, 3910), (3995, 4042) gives 0.13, 16.1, 14.3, 16.1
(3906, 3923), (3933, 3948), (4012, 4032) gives 0.14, 16.4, 14.4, 16.1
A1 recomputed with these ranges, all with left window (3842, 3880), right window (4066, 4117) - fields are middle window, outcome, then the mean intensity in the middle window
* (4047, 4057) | -0.8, 16.7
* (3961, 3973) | 2.8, 12.2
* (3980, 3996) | 0.1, 15.8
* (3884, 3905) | 3.8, 13.5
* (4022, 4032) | 0.0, 15.6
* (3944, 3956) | 1.2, 14.6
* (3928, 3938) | 2.0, 13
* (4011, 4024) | -0.6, 16.4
